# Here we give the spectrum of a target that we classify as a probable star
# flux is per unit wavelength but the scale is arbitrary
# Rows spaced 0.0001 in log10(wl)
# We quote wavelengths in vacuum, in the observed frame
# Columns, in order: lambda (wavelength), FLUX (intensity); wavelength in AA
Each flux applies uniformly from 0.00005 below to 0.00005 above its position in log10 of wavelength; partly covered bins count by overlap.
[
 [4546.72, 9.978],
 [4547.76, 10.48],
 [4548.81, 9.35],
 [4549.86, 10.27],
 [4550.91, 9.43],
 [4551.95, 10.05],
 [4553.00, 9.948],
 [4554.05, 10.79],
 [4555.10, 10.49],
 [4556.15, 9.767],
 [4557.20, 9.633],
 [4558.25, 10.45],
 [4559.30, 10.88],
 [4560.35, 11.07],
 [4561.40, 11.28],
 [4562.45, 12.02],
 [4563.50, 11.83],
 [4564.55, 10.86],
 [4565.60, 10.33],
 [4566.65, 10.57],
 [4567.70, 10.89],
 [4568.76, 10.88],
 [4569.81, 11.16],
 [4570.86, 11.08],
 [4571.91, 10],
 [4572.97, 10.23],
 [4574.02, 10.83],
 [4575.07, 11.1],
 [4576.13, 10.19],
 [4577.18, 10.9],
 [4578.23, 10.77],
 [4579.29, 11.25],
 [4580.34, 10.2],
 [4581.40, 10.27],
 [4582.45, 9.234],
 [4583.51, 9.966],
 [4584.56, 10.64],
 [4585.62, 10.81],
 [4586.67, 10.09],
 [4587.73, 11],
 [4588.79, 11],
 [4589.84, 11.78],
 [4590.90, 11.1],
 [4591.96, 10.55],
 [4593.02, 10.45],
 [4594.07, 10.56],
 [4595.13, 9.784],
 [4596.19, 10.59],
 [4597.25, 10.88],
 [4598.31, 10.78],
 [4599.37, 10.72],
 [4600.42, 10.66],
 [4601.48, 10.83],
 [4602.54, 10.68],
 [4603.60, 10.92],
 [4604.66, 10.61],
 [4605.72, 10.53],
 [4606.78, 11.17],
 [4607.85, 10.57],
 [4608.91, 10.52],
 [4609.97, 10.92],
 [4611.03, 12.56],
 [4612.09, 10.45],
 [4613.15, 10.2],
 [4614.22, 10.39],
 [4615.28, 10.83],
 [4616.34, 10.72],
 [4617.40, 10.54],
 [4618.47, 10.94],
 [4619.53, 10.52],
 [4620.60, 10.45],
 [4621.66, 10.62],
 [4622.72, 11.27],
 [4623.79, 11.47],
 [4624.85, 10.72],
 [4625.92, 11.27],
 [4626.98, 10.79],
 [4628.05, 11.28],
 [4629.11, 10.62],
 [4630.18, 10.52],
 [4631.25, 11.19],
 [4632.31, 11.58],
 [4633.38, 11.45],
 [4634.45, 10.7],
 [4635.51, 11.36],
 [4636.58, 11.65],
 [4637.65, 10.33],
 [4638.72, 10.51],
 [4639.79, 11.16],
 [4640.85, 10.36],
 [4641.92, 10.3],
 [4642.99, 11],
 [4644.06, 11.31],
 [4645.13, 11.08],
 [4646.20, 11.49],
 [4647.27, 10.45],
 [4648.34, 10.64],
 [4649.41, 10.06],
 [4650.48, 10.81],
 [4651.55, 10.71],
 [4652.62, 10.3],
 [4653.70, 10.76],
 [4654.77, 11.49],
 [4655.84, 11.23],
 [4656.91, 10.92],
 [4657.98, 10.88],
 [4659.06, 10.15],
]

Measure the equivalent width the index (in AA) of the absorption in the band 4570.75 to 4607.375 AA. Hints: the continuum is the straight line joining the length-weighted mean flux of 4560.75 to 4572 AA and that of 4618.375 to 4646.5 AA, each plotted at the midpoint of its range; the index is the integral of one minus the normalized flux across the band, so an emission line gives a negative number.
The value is 1.27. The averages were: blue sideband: 11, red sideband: 11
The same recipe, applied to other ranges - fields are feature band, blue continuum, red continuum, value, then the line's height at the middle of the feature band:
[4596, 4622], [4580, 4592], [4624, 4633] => 0.15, 10.8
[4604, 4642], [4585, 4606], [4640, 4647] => -0.12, 10.8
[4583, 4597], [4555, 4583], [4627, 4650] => 0.13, 10.7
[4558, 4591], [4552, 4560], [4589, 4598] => -0.87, 10.5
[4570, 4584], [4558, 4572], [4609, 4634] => 0.63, 11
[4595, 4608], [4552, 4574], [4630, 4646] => 0.17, 10.8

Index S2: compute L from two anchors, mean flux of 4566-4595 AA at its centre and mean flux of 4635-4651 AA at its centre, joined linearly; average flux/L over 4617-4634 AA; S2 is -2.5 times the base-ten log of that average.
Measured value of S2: -0.017 mag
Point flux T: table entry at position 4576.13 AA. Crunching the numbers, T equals 10.19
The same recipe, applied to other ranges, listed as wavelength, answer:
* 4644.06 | 11.31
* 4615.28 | 10.83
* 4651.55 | 10.71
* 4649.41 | 10.06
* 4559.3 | 10.88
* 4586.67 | 10.09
